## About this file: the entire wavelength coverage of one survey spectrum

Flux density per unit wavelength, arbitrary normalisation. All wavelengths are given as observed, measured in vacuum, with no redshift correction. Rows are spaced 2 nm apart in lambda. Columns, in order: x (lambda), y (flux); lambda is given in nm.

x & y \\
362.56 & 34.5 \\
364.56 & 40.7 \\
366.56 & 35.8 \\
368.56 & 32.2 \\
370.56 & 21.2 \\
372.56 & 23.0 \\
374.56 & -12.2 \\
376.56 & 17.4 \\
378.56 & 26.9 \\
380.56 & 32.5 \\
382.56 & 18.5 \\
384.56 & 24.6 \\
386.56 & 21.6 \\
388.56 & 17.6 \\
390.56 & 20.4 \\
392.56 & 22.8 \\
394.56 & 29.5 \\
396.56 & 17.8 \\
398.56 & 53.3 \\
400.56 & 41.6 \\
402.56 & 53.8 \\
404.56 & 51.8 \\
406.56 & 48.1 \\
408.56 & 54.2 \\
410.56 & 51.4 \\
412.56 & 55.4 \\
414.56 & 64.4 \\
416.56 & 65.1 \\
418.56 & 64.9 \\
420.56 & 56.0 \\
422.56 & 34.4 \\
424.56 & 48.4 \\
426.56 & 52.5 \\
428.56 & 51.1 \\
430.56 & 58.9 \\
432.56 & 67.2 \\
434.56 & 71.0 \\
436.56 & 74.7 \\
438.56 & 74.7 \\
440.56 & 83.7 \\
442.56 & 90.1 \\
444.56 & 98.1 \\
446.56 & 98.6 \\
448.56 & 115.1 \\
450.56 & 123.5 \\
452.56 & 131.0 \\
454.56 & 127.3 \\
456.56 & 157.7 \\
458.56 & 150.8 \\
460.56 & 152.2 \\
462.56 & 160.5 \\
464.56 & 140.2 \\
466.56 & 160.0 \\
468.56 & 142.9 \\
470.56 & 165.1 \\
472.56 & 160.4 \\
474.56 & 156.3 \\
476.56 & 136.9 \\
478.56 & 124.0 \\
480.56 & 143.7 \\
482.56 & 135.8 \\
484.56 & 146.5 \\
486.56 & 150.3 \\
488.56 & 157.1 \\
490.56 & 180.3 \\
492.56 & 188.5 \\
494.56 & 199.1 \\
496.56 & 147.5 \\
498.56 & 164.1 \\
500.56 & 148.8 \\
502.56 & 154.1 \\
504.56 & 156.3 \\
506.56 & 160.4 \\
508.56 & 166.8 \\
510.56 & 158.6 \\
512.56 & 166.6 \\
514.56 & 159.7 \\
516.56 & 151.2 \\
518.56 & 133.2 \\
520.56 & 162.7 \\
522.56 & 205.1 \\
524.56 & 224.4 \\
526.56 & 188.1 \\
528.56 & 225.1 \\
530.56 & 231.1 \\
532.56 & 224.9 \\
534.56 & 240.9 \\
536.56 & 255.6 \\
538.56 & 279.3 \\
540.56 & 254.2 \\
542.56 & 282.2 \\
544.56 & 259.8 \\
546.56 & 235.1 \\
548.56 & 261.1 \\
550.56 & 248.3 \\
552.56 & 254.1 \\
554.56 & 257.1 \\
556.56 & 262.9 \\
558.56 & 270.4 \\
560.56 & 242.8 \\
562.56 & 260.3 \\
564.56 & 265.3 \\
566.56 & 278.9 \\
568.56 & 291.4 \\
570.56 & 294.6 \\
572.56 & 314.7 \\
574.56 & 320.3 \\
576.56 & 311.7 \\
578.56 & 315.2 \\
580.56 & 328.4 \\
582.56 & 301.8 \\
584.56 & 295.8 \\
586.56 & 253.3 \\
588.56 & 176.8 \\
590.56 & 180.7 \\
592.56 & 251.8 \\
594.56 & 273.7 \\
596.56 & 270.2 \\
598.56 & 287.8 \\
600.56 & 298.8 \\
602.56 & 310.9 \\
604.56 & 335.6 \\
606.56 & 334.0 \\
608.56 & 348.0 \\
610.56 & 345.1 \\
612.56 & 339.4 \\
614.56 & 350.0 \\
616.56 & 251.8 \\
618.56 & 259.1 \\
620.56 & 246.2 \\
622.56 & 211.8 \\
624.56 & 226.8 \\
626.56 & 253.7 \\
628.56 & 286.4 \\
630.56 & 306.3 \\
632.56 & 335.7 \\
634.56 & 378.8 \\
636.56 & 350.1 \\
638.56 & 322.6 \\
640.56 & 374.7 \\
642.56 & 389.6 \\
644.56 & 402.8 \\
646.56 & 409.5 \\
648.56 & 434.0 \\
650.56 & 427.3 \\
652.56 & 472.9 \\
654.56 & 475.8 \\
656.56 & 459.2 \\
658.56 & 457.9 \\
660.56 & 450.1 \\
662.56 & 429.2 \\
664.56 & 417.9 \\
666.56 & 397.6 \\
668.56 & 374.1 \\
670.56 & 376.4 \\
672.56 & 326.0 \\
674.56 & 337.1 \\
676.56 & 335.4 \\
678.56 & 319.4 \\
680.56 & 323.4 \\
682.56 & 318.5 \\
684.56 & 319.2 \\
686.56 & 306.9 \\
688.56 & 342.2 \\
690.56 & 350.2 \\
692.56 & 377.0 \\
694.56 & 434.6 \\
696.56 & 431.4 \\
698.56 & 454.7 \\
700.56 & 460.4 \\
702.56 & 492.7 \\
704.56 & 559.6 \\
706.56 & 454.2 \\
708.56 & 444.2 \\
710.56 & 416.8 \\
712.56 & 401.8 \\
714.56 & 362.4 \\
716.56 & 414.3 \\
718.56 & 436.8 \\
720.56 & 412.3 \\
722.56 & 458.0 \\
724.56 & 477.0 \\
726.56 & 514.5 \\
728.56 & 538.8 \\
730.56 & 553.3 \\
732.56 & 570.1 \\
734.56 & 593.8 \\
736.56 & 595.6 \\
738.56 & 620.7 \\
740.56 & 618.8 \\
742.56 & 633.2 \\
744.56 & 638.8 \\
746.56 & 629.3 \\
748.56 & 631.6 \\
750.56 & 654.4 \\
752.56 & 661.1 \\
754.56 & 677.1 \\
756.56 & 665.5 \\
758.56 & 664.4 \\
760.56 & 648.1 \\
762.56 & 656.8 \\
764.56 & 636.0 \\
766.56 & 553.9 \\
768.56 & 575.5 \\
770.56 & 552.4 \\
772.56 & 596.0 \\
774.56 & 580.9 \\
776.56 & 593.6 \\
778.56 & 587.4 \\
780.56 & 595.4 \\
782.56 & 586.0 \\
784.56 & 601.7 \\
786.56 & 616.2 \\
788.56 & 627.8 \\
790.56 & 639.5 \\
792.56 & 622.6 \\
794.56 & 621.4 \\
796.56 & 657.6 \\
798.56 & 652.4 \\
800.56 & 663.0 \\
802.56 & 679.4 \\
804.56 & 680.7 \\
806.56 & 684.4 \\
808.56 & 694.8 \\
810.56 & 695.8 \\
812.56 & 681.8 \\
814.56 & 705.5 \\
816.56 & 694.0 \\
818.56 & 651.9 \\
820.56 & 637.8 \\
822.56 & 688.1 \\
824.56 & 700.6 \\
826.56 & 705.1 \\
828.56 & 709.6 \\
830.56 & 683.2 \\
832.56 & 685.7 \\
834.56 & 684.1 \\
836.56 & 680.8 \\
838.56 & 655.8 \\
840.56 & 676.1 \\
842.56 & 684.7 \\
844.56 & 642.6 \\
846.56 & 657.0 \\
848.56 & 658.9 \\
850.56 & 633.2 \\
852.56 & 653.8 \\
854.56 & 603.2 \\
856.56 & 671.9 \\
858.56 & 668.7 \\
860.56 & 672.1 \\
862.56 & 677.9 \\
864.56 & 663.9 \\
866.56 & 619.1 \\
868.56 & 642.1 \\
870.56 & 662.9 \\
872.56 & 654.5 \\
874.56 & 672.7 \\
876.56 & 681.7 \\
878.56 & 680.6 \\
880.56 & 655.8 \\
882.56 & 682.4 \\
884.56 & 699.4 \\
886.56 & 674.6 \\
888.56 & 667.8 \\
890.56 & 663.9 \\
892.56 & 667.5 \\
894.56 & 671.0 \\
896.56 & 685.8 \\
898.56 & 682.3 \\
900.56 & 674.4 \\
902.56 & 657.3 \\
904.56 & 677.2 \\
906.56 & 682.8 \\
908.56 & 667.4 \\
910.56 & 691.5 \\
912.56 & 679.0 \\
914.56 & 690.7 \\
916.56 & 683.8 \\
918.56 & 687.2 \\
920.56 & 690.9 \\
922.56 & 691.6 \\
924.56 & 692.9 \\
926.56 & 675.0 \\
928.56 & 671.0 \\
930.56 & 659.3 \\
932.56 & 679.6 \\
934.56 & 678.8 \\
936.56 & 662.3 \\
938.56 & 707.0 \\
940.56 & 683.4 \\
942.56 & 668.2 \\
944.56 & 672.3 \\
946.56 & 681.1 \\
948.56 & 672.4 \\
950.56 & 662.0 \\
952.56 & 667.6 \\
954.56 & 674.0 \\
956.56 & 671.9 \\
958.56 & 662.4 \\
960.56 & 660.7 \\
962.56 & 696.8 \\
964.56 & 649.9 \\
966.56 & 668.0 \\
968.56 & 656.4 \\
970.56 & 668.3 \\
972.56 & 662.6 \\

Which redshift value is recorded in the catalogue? 0.00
